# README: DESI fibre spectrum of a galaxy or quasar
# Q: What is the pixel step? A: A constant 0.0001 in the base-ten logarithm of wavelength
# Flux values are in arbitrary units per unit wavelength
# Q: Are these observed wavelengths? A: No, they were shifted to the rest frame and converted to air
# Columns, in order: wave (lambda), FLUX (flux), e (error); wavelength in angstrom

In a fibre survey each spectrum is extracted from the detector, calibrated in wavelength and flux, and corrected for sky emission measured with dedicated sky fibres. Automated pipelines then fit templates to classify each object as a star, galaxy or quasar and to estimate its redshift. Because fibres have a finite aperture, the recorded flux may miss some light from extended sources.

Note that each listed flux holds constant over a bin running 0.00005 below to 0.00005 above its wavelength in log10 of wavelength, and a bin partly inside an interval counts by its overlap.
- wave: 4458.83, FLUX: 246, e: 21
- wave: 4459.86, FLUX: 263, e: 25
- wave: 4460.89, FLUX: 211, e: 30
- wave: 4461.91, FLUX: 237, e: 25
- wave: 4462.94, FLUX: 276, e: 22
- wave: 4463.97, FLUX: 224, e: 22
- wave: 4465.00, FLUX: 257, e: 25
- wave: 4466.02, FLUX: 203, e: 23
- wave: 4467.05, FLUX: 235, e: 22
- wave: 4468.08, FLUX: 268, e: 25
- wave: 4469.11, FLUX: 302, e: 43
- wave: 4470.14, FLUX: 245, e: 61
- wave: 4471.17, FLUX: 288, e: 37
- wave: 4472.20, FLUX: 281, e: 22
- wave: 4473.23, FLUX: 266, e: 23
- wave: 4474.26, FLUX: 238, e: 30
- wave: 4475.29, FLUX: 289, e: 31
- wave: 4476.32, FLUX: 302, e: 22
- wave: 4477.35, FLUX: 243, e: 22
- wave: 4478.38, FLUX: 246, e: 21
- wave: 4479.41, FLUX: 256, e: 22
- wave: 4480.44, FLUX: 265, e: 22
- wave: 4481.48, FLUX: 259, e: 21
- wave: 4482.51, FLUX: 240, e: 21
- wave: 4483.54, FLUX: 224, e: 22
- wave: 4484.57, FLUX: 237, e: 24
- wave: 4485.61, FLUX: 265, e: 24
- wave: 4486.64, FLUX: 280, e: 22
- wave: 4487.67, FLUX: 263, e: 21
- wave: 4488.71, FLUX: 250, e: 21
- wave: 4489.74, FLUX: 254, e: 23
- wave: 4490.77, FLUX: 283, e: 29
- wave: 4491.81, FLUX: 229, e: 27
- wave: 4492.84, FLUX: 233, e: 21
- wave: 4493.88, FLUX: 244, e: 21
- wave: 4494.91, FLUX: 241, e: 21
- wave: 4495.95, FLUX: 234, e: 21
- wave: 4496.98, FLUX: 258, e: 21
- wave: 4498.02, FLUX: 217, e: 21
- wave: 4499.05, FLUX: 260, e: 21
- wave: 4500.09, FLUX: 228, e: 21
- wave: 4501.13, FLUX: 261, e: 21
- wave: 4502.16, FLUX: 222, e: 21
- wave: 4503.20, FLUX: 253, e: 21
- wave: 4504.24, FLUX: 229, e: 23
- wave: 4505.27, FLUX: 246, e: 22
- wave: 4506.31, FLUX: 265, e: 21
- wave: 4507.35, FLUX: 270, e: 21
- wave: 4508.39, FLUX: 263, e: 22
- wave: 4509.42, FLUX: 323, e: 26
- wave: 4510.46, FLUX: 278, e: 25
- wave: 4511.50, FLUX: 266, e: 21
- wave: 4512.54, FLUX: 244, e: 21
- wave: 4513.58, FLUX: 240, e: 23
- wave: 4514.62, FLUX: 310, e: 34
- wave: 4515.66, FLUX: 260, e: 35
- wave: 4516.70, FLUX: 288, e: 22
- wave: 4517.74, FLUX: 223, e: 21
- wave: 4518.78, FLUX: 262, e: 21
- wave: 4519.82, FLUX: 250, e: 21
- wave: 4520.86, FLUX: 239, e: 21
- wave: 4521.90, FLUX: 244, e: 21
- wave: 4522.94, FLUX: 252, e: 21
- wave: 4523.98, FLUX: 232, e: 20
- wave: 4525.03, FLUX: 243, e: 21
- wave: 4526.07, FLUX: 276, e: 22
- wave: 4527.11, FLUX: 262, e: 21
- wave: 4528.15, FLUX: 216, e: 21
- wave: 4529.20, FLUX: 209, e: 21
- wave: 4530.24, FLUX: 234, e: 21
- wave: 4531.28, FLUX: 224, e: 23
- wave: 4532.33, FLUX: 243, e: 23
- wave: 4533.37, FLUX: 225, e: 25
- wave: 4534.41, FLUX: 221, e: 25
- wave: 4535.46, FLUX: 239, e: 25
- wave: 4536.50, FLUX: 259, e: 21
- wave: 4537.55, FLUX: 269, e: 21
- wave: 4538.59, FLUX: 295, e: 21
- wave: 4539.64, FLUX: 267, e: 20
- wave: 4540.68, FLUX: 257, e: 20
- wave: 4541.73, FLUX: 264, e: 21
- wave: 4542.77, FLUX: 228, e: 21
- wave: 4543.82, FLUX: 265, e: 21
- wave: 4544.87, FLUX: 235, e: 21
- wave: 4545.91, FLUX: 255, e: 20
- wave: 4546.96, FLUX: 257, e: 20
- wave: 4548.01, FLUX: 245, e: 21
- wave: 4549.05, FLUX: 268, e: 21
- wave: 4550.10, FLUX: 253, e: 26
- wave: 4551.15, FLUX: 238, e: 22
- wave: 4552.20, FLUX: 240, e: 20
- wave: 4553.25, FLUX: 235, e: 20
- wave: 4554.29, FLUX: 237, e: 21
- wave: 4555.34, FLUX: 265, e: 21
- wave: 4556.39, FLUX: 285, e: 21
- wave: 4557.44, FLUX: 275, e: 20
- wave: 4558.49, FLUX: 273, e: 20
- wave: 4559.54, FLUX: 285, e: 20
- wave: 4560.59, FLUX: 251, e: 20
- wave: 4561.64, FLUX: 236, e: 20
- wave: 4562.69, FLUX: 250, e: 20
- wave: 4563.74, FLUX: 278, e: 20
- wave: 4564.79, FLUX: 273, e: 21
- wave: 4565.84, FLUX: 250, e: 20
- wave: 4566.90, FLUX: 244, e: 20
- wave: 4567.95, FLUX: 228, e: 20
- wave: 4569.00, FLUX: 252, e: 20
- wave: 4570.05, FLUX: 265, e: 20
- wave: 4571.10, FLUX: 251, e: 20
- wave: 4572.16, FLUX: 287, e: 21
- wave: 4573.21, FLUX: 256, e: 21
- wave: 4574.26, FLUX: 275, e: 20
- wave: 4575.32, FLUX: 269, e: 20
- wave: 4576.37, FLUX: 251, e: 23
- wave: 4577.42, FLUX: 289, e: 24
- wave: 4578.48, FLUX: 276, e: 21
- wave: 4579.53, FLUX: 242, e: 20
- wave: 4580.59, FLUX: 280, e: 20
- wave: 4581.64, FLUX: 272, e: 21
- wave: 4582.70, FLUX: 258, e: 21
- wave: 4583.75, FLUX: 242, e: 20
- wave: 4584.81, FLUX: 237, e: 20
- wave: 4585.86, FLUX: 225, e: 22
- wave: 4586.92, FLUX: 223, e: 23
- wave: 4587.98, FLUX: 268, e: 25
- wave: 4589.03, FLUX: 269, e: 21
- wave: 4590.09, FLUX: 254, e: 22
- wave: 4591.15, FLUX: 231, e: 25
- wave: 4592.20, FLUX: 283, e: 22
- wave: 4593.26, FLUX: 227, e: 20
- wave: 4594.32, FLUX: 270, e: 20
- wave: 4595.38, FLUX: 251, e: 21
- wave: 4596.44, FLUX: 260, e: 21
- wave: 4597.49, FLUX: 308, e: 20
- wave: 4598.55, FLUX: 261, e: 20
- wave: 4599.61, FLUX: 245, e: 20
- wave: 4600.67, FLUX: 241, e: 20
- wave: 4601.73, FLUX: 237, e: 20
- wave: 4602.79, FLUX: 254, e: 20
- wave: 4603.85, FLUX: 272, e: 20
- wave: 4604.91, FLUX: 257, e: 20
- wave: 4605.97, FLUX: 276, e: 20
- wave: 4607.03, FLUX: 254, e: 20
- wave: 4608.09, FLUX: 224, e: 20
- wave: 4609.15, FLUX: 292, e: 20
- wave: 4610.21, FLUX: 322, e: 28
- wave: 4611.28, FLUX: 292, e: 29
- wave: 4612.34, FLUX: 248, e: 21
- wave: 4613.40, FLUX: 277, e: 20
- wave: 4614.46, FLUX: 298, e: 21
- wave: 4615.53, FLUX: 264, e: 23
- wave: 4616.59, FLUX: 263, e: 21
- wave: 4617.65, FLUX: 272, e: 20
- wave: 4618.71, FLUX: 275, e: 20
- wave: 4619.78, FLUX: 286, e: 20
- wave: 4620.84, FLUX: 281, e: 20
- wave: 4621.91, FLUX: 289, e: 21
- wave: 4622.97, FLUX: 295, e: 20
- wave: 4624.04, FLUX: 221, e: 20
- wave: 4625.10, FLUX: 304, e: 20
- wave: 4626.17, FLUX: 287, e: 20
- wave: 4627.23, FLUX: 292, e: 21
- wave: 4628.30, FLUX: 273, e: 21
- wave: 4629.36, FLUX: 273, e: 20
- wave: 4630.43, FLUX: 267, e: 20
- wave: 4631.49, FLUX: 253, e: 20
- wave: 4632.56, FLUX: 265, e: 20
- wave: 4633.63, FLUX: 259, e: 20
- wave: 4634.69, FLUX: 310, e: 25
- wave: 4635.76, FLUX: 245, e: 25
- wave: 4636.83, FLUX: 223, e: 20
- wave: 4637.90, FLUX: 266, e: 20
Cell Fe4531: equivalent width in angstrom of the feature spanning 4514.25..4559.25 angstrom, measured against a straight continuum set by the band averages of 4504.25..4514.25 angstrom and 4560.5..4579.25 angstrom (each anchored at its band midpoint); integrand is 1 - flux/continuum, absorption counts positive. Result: 1.9 angstrom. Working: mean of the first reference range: 265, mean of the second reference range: 260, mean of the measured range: 252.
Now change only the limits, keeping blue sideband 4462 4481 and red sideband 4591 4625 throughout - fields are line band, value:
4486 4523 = 1.0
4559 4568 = 0.3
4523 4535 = 1.2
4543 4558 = 0.6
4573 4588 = 0.5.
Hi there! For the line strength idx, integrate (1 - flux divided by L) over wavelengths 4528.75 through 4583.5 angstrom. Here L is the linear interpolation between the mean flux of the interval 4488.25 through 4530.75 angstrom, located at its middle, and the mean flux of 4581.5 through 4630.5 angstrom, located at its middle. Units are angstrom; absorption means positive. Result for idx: 0.5 angstrom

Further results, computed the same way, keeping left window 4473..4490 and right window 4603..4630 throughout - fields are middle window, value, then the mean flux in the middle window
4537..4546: 0.2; 260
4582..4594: 1.0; 248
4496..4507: 0.7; 244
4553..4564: 0.3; 261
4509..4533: 0.9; 252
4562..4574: 0.5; 258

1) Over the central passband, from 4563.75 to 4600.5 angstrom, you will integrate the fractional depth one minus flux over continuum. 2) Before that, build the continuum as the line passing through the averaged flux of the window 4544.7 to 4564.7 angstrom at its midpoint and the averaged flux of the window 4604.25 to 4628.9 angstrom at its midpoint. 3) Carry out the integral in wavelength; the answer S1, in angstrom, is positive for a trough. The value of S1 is 1.0 angstrom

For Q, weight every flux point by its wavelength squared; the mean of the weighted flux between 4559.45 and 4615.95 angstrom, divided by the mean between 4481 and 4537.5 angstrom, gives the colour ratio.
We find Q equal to 1.1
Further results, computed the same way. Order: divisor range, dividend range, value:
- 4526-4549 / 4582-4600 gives 1.05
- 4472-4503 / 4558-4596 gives 1.06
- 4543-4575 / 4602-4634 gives 1.09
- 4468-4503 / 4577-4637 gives 1.10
